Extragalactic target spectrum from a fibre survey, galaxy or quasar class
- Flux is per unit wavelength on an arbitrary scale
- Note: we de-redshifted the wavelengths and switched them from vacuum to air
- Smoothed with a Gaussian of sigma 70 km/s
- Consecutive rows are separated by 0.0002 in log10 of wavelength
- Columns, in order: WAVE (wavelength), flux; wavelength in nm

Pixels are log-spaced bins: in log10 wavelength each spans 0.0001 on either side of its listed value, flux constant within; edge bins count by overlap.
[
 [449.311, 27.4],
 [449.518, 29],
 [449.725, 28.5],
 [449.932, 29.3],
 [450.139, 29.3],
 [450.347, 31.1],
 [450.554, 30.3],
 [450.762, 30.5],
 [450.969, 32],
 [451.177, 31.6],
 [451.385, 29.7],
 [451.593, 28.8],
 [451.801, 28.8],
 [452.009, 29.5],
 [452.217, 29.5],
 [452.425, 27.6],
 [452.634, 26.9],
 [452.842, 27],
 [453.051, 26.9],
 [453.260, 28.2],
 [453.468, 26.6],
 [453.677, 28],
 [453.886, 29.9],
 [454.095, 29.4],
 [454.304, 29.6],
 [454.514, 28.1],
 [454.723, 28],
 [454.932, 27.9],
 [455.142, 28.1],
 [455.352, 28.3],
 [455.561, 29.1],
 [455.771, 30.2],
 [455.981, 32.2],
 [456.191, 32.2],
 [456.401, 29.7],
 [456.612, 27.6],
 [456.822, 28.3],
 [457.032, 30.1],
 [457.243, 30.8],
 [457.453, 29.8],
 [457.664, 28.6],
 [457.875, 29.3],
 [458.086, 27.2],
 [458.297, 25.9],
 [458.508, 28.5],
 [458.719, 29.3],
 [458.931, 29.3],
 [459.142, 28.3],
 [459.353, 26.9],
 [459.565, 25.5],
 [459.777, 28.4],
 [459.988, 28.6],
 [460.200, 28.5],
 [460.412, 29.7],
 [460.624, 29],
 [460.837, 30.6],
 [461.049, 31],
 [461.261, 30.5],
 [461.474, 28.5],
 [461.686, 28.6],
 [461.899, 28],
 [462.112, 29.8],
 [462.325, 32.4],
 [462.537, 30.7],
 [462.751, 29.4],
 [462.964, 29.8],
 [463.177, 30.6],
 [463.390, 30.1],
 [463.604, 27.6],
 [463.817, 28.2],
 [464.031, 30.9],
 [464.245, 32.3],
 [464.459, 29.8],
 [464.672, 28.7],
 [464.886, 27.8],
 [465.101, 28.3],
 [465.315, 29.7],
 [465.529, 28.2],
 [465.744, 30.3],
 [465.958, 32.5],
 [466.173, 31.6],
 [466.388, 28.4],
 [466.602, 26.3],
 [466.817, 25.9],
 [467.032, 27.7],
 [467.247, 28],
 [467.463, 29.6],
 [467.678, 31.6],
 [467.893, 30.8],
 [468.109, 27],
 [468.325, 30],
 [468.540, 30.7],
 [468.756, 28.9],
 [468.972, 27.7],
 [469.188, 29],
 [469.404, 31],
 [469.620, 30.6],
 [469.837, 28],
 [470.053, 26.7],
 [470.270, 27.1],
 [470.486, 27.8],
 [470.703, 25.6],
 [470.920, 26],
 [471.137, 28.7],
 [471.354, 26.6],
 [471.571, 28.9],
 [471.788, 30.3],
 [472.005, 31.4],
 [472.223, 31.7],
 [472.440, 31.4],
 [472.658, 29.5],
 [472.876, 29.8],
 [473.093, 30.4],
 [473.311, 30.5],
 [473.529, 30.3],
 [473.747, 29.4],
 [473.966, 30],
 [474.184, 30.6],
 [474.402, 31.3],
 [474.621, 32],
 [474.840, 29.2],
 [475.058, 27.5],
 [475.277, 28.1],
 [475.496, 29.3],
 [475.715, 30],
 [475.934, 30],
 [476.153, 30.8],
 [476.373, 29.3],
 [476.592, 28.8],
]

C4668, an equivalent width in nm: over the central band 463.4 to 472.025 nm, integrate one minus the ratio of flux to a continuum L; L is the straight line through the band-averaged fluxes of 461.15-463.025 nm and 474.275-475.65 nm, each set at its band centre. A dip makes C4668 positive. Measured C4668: 0.229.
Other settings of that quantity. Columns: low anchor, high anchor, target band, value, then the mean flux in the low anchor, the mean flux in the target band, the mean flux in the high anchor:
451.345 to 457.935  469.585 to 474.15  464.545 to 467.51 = 0.02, 28.9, 28.8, 29.1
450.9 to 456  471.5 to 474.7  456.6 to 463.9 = 0.09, 28.8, 29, 30.5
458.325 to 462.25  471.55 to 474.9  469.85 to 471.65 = 0.18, 28.8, 27.2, 30.5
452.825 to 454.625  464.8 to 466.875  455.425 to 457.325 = -0.11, 28.2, 30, 29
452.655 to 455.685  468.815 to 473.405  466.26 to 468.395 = 0.02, 28.2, 28.5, 29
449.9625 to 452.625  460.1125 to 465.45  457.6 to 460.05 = 0.14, 29.8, 28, 29.6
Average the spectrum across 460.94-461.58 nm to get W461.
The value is 30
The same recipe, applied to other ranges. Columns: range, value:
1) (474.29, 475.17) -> 30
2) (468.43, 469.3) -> 29.1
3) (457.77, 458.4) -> 27.5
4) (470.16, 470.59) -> 27.5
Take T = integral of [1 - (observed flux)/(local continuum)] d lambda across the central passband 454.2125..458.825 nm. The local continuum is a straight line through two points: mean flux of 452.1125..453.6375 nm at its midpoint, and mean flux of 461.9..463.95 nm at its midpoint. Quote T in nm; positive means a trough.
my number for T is -0.11 nm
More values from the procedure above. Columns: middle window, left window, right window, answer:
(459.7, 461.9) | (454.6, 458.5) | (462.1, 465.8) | 0.01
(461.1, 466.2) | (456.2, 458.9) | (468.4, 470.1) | -0.12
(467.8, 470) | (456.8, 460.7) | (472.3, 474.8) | 0.04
